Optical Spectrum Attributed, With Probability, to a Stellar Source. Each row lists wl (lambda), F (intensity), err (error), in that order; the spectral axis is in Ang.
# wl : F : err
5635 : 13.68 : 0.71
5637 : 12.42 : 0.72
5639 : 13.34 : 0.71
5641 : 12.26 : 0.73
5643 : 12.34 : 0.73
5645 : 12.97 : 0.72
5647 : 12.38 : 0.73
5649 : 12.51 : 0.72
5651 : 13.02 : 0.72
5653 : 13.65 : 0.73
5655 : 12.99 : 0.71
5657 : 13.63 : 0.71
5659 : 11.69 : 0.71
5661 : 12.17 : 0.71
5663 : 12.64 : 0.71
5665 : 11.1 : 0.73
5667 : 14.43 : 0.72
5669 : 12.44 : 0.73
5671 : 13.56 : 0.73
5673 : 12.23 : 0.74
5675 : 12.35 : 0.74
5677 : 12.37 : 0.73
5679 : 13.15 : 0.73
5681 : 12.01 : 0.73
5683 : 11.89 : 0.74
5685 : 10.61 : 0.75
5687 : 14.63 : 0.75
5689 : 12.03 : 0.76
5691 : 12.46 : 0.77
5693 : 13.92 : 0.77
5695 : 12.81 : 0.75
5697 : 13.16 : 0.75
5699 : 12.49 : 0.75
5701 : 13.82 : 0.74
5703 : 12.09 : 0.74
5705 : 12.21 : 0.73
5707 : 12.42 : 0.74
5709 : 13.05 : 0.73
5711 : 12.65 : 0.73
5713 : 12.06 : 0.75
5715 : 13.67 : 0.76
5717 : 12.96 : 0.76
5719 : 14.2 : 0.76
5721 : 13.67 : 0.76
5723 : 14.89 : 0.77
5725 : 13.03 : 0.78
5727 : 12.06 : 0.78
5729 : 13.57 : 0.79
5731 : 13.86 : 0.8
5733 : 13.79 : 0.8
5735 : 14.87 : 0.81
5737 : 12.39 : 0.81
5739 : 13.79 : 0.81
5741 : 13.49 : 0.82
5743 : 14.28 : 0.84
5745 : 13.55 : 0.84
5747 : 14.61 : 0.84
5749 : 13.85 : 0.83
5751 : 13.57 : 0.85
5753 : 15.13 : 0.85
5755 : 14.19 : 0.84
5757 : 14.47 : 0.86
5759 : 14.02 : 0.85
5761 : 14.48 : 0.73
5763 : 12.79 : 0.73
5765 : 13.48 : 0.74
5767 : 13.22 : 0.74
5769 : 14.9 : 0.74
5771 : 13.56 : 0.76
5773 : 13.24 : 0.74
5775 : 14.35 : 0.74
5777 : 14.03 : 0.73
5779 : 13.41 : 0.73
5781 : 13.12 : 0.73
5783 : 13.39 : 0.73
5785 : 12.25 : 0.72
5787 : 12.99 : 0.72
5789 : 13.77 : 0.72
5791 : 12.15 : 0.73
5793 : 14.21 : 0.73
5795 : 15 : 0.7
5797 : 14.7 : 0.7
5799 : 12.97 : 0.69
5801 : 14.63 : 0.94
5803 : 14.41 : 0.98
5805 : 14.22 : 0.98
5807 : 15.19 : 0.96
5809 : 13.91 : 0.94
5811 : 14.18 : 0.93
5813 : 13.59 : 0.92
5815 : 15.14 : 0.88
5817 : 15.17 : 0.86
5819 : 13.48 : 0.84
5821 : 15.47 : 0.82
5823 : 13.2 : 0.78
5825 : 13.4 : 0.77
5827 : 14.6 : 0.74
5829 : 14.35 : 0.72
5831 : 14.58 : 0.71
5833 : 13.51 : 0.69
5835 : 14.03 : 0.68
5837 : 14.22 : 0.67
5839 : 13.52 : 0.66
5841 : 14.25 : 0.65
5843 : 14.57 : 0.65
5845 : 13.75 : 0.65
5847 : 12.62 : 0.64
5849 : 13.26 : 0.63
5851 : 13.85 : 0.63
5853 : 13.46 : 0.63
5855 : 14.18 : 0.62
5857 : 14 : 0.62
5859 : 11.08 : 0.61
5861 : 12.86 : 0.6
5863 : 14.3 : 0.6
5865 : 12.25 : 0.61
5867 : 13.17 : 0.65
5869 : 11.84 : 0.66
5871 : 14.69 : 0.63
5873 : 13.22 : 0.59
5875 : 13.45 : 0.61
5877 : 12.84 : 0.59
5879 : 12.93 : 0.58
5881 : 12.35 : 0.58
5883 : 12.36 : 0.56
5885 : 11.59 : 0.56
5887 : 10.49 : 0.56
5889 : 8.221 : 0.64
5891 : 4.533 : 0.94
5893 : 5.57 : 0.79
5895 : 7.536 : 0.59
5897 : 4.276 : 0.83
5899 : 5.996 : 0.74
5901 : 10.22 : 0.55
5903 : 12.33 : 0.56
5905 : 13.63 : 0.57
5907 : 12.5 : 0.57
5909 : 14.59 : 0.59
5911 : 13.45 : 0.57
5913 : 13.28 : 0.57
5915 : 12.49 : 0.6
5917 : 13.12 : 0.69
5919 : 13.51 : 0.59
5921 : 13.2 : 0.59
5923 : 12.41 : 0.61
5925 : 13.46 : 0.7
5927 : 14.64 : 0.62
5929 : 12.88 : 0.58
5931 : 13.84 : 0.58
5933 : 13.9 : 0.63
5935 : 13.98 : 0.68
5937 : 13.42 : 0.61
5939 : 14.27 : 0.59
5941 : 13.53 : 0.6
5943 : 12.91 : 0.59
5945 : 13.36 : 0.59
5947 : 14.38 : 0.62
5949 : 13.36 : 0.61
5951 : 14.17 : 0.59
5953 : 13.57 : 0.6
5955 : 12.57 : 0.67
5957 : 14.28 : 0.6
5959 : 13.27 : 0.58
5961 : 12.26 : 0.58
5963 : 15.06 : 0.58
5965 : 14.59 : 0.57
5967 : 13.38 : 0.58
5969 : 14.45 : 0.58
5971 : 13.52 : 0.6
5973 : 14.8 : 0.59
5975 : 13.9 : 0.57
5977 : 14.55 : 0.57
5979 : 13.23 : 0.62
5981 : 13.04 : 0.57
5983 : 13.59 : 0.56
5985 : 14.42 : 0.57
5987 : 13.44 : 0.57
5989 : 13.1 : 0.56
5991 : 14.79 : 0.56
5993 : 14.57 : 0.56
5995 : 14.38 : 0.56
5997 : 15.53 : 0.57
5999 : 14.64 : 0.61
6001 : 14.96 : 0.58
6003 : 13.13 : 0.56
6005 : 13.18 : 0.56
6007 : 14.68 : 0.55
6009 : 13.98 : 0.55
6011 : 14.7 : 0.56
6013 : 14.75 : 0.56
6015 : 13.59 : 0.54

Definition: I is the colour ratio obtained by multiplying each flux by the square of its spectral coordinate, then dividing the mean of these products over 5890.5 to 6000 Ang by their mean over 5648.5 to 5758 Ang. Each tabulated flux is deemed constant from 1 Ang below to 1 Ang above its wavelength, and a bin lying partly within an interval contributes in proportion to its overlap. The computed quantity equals 1.1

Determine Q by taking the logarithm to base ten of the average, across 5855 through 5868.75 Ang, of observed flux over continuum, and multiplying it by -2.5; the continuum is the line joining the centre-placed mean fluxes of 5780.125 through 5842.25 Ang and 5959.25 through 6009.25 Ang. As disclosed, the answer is 0.08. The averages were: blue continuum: 14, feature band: 13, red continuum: 14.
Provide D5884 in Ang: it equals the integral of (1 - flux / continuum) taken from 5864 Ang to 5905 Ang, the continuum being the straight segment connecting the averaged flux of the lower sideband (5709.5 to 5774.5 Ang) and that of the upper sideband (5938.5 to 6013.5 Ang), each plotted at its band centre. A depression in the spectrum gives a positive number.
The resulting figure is 9.7 Ang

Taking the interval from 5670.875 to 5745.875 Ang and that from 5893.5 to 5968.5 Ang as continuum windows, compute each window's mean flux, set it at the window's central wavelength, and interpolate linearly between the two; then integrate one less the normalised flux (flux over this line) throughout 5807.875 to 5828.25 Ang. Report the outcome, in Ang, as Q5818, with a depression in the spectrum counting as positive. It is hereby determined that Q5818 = -2.1 Ang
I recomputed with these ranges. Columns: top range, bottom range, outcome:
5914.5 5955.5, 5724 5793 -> 1.05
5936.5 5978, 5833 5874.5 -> 1.06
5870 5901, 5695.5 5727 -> 0.81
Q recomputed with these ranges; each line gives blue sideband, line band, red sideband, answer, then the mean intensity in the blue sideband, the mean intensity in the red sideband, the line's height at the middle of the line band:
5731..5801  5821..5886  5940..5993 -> 0.03 mag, 13.8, 13.8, 13.8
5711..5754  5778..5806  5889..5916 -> -0.11 mag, 13.7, 9.96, 12.4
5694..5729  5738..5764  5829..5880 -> -0.07 mag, 13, 13.5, 13.2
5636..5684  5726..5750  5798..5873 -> -0.04 mag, 12.6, 13.8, 13.2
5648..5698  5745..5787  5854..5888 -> -0.08 mag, 12.7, 12.8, 12.7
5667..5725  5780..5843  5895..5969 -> -0.09 mag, 12.9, 12.9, 12.9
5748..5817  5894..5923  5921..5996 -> 0.20 mag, 13.9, 13.8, 13.8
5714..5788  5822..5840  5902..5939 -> -0.03 mag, 13.7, 13.4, 13.6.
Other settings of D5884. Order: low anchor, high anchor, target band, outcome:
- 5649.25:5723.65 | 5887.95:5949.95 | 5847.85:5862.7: -1.4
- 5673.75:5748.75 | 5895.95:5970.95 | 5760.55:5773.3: -0.6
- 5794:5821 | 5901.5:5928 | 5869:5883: 0.6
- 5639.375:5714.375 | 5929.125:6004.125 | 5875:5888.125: 1.3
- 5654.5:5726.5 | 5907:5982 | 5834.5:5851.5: -0.6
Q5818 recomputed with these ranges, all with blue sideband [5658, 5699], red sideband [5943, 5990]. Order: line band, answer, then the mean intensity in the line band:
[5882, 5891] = 2.3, 9.98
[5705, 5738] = -1.4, 13.3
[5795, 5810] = -1.4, 14.3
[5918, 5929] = 0.1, 13.4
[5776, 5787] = -0.2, 13.2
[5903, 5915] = 0.2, 13.3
